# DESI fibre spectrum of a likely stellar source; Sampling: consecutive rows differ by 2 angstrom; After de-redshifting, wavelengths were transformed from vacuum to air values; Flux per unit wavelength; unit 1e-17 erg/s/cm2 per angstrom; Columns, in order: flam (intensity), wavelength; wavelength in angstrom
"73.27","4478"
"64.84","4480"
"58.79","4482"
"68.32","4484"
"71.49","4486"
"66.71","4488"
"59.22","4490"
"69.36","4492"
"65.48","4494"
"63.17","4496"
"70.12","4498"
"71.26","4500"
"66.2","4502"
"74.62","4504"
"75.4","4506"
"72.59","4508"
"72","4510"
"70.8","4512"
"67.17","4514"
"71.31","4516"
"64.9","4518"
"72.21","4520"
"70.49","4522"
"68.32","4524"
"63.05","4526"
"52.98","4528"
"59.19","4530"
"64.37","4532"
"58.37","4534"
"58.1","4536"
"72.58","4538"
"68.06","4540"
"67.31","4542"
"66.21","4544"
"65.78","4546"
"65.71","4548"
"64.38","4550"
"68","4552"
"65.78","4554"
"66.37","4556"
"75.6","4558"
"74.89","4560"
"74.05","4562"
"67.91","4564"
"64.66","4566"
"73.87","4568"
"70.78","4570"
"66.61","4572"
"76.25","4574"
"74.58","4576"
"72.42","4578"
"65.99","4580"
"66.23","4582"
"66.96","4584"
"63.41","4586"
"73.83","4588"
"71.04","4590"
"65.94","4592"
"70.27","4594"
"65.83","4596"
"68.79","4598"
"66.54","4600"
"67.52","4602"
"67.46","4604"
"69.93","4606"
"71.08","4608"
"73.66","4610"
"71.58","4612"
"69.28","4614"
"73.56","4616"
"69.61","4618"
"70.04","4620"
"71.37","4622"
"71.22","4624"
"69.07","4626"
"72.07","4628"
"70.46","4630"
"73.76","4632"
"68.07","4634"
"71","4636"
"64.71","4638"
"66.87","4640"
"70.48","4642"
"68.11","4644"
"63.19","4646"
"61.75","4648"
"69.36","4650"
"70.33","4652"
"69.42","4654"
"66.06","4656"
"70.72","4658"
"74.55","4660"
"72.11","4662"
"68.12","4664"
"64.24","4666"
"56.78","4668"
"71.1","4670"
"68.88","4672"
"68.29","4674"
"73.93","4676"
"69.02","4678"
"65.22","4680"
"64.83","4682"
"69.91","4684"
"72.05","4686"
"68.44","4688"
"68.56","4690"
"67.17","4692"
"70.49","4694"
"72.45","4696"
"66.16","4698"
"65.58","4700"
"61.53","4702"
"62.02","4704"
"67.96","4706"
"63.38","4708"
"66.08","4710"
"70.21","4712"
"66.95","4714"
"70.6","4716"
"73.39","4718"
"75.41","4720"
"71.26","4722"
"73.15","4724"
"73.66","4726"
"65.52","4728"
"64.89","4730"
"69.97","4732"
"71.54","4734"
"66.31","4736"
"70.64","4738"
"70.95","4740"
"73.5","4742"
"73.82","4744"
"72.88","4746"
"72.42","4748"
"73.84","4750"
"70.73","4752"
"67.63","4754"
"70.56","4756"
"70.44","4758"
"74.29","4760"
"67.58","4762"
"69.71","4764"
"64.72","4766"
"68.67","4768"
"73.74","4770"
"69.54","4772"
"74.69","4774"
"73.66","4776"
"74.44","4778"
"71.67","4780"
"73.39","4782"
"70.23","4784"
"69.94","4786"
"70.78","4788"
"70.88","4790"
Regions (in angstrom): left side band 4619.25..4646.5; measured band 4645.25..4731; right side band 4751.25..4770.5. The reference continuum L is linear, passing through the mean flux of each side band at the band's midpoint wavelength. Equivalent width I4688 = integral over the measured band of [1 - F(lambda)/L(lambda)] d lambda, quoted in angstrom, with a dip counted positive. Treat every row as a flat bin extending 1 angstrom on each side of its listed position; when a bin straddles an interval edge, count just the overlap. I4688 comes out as 1.6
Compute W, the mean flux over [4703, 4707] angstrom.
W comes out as 65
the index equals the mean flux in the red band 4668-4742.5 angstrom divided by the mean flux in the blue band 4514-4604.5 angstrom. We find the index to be 1.02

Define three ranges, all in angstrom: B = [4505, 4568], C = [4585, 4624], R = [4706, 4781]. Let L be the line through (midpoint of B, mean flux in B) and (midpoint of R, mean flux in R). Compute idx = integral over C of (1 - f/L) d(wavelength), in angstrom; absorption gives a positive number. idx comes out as -0.6 angstrom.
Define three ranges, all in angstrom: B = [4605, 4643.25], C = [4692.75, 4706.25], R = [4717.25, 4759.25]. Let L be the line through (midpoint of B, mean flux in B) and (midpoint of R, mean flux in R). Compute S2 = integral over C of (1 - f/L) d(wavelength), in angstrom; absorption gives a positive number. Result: 0.8 angstrom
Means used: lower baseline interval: 70.4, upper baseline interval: 71.1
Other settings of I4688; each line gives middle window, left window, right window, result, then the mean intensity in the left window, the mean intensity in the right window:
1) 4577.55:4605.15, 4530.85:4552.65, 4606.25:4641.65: 0.2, 65.3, 70.4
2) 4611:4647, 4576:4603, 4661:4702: -0.8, 68.3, 68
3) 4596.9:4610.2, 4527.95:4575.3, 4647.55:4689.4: -0.2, 67.3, 68.4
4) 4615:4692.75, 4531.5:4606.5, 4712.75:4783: 0.8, 68.2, 71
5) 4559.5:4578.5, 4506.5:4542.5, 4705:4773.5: -1.2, 66.4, 70.2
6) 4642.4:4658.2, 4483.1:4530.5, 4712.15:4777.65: 0.5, 67.9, 70.9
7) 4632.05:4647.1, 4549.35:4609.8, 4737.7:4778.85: 0.5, 69.3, 71.4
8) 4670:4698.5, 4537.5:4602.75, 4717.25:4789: 0.5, 68.9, 71.1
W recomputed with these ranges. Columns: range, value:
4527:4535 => 58.7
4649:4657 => 68.8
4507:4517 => 70.8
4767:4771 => 71.2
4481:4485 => 63.6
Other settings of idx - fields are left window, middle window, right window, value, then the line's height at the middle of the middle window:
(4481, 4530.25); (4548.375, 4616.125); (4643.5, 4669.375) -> -2.1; 67.4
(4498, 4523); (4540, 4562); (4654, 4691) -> 0.6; 70.2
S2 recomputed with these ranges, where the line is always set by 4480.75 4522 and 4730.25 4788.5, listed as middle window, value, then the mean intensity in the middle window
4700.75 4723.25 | 0.8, 68.1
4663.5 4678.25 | 0.6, 67.5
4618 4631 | -0.2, 70.6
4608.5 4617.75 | -0.3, 71.8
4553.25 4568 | -0.2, 70.2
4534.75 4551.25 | 0.7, 65.9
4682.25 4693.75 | 0.2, 69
